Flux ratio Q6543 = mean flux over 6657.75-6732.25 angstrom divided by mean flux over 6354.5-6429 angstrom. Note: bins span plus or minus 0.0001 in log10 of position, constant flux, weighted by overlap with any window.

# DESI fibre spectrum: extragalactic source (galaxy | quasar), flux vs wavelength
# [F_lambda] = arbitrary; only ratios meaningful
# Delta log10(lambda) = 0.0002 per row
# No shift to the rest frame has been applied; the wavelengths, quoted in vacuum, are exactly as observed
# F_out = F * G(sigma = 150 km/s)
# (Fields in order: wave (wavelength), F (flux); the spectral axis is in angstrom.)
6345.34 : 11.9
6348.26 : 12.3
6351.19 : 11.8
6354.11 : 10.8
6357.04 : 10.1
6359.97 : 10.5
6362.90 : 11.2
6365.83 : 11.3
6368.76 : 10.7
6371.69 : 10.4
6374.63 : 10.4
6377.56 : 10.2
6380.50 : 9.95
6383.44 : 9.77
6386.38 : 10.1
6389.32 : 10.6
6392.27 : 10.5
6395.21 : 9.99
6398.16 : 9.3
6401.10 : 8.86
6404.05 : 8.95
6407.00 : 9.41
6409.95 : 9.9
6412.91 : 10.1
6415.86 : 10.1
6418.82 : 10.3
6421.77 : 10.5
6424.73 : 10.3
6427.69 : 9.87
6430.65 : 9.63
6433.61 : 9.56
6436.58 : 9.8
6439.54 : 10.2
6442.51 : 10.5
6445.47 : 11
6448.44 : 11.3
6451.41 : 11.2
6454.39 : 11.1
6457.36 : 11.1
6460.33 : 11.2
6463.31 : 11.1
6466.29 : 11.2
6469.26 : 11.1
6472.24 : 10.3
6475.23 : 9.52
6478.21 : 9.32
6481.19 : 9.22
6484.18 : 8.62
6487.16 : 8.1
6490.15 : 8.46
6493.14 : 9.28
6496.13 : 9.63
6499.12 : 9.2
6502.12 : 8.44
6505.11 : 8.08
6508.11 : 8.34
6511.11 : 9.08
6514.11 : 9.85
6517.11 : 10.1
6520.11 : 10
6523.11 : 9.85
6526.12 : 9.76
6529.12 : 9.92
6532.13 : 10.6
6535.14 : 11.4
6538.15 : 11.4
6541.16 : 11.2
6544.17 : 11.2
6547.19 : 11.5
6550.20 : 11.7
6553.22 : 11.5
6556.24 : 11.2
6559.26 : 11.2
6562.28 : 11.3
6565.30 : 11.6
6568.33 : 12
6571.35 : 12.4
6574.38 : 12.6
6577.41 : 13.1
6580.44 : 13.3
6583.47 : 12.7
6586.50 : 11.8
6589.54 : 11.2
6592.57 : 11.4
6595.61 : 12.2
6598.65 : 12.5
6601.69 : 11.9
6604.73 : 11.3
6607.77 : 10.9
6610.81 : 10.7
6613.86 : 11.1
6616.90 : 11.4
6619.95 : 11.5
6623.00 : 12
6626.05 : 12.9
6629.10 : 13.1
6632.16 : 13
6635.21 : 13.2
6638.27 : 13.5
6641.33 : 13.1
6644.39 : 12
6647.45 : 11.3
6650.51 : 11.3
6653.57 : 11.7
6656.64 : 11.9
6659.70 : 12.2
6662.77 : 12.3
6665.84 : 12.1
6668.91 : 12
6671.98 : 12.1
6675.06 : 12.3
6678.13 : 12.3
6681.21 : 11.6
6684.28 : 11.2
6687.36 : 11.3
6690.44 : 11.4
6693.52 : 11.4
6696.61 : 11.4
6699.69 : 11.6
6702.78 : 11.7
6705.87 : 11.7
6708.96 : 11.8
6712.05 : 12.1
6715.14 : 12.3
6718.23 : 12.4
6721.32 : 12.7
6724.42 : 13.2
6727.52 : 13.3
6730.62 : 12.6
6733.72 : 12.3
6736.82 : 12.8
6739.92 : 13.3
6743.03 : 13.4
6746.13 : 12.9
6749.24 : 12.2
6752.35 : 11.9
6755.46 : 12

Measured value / 1.19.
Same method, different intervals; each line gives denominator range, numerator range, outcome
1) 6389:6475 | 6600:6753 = 1.18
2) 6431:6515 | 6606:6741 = 1.23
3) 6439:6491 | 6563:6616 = 1.16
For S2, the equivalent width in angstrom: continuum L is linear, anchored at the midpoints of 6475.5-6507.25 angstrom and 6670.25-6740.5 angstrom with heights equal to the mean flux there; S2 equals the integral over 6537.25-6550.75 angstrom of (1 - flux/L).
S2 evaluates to -2.4 angstrom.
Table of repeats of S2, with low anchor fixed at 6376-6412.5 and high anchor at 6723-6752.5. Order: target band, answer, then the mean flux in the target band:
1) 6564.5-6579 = -1.3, 12.4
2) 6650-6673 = 0.3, 12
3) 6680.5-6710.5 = 2.3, 11.5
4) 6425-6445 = 0.3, 10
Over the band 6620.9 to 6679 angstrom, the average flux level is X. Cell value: 12.3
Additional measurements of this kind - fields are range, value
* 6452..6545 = 9.93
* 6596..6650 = 12.1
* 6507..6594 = 11.2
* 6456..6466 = 11.1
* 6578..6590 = 12.4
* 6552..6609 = 11.9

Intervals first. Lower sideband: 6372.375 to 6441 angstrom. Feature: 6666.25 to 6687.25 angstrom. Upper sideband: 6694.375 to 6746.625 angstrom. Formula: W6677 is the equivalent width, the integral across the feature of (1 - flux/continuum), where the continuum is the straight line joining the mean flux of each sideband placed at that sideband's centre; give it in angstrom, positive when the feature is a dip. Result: 0.32 angstrom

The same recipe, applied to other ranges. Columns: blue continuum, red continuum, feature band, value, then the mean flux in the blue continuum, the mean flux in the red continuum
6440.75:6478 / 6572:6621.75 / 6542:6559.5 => 0.19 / 10.8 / 11.9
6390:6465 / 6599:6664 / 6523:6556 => 0.74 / 10.2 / 12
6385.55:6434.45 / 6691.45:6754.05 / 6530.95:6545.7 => -0.38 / 9.88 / 12.3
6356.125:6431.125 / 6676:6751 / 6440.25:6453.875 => -0.64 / 10.1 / 12.2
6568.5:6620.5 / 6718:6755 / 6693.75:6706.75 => 0.98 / 11.9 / 12.7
